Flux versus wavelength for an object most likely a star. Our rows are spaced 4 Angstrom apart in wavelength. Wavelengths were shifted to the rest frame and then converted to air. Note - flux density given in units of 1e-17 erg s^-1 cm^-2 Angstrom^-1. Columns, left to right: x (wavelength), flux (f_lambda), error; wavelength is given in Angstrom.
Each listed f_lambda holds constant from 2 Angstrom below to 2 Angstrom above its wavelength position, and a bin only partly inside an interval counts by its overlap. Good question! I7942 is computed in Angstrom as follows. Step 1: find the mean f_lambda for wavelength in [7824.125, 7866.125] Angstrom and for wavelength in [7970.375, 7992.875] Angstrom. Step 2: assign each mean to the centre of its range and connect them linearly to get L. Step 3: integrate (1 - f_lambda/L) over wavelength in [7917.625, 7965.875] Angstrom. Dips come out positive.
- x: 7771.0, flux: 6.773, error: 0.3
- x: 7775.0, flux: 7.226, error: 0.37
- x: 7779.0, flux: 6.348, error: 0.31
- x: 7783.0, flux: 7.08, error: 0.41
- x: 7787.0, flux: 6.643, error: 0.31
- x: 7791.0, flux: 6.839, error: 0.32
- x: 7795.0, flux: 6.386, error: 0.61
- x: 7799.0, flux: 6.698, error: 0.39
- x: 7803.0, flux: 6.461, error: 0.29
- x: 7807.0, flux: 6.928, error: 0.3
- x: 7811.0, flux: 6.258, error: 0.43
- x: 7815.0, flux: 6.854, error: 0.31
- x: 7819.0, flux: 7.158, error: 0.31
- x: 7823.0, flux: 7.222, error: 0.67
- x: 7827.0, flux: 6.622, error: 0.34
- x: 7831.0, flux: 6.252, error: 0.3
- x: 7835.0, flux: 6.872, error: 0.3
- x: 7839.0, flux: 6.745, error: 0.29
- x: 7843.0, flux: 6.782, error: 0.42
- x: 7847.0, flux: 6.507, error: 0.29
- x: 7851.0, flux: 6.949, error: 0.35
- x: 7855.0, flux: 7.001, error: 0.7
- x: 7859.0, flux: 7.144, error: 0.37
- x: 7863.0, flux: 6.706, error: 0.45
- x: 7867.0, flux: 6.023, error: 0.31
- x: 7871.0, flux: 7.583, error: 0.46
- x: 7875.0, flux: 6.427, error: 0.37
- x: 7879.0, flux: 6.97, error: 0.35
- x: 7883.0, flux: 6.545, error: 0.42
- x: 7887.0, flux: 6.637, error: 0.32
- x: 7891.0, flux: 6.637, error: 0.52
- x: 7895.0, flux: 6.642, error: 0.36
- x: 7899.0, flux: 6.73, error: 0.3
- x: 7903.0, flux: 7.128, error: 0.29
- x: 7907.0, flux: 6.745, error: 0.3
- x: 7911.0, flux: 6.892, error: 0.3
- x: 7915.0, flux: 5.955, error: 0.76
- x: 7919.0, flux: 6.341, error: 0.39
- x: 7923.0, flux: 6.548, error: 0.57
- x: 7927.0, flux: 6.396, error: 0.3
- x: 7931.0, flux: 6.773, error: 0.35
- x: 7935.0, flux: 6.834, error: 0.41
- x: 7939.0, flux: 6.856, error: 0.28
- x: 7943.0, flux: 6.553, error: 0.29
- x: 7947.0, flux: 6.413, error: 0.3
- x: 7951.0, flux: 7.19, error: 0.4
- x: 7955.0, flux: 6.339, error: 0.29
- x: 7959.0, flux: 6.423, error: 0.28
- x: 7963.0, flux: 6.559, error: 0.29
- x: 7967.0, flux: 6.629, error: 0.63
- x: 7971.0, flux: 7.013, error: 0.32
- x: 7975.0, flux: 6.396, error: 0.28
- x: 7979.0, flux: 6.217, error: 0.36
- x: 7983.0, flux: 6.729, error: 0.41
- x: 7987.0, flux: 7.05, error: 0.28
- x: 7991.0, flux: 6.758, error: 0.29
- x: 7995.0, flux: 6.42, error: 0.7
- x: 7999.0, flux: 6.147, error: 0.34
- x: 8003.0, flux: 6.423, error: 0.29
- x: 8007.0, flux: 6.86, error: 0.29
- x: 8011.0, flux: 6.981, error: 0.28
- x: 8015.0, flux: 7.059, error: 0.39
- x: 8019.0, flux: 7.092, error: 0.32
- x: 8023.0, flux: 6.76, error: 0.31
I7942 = 0.6 Angstrom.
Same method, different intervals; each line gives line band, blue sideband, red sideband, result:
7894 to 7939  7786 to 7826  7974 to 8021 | 0.4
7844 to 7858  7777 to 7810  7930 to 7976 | -0.4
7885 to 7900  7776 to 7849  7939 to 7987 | 0.0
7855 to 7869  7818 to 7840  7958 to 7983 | 0.1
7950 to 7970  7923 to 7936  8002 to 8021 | 0.3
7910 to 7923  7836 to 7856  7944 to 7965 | 0.5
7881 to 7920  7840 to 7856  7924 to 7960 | 0.5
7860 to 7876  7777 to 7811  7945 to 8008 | -0.2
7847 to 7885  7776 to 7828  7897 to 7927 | -0.8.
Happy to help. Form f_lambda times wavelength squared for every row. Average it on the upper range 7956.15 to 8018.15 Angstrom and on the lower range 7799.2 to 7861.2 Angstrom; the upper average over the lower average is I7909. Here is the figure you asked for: 1.02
